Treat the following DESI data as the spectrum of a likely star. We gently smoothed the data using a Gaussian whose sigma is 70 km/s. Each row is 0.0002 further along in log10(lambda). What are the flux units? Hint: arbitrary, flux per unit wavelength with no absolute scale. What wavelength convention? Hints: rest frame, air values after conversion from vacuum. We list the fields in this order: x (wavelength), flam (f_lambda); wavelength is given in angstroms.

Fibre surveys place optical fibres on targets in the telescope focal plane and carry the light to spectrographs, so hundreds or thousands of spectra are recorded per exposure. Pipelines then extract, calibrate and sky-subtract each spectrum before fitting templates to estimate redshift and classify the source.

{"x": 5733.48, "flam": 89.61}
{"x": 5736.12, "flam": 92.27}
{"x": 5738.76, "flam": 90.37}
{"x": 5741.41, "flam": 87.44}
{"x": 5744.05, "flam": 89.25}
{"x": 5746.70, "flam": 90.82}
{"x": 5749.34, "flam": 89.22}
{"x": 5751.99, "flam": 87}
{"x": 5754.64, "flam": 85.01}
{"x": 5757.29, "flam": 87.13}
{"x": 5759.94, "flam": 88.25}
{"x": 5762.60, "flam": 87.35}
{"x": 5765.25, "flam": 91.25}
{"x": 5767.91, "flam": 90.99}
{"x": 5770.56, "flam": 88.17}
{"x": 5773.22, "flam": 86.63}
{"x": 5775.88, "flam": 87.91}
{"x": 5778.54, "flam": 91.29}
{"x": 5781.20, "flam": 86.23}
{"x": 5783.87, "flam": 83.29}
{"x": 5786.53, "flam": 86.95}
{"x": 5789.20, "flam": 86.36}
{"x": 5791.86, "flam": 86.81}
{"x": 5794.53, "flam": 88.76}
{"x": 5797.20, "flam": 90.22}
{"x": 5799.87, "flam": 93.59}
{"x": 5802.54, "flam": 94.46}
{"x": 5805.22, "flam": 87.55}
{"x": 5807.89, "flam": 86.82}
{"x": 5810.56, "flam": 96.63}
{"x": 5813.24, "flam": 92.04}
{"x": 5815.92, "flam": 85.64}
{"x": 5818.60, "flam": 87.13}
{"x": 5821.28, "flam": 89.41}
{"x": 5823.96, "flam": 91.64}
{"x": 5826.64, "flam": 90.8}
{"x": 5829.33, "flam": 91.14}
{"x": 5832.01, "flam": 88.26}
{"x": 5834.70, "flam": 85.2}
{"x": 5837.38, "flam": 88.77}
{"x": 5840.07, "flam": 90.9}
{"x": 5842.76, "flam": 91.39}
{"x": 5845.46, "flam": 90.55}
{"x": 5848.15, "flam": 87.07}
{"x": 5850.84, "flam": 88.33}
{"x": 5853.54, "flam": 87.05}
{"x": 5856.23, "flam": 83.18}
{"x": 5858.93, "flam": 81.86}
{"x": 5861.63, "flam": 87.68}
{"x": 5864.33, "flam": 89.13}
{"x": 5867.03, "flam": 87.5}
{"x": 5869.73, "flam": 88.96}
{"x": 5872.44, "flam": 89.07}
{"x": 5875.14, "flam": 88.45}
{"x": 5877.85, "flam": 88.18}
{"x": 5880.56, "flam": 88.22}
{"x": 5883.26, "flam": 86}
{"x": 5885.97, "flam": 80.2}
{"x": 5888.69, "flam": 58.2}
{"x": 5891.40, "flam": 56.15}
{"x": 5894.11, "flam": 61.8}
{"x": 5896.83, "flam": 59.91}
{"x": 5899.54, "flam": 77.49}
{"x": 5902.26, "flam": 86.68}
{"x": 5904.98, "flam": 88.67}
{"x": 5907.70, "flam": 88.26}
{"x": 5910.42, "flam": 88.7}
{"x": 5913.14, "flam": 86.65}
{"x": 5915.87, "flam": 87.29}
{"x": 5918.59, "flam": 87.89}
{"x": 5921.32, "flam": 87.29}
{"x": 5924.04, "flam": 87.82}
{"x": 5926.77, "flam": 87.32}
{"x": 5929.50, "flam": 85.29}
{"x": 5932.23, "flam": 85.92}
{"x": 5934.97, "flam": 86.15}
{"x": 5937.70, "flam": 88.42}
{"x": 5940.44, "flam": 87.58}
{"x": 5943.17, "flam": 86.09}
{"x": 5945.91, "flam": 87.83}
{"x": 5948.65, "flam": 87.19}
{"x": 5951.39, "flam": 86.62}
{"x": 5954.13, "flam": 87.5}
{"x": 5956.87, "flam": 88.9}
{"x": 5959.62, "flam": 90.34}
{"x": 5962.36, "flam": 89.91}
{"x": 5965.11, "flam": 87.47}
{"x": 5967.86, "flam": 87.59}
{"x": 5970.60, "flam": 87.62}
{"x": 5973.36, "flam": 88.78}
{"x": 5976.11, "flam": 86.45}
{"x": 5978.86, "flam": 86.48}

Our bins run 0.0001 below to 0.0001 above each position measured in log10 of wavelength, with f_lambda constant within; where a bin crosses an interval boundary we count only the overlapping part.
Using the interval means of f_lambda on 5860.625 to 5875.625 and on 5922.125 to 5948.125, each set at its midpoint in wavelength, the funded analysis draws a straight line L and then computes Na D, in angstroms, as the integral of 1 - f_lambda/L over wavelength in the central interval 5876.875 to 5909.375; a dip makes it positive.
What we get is 4.2 angstroms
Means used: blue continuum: 88.5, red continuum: 87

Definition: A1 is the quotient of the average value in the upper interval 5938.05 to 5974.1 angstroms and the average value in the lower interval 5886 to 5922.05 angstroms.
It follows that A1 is 1.1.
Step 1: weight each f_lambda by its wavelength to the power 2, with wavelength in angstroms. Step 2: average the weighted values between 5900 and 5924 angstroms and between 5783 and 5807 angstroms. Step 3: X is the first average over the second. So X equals 1.02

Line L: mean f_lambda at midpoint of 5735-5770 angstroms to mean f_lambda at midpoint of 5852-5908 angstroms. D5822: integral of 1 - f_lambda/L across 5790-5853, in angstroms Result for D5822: -3.8 angstroms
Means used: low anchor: 88.9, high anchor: 81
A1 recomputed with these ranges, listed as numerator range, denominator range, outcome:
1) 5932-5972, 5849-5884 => 1.01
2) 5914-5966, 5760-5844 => 0.98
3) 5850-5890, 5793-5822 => 0.94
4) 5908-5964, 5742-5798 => 0.99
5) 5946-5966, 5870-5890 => 1.06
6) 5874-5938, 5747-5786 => 0.93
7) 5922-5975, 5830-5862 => 1.00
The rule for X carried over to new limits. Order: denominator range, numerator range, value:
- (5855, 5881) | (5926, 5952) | 1.02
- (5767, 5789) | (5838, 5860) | 1.03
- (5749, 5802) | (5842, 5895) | 0.97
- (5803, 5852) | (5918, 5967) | 1.02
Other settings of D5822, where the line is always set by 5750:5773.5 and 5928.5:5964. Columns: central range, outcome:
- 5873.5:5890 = 1.1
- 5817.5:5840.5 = -0.3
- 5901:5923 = 0.0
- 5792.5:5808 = -0.4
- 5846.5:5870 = 0.3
